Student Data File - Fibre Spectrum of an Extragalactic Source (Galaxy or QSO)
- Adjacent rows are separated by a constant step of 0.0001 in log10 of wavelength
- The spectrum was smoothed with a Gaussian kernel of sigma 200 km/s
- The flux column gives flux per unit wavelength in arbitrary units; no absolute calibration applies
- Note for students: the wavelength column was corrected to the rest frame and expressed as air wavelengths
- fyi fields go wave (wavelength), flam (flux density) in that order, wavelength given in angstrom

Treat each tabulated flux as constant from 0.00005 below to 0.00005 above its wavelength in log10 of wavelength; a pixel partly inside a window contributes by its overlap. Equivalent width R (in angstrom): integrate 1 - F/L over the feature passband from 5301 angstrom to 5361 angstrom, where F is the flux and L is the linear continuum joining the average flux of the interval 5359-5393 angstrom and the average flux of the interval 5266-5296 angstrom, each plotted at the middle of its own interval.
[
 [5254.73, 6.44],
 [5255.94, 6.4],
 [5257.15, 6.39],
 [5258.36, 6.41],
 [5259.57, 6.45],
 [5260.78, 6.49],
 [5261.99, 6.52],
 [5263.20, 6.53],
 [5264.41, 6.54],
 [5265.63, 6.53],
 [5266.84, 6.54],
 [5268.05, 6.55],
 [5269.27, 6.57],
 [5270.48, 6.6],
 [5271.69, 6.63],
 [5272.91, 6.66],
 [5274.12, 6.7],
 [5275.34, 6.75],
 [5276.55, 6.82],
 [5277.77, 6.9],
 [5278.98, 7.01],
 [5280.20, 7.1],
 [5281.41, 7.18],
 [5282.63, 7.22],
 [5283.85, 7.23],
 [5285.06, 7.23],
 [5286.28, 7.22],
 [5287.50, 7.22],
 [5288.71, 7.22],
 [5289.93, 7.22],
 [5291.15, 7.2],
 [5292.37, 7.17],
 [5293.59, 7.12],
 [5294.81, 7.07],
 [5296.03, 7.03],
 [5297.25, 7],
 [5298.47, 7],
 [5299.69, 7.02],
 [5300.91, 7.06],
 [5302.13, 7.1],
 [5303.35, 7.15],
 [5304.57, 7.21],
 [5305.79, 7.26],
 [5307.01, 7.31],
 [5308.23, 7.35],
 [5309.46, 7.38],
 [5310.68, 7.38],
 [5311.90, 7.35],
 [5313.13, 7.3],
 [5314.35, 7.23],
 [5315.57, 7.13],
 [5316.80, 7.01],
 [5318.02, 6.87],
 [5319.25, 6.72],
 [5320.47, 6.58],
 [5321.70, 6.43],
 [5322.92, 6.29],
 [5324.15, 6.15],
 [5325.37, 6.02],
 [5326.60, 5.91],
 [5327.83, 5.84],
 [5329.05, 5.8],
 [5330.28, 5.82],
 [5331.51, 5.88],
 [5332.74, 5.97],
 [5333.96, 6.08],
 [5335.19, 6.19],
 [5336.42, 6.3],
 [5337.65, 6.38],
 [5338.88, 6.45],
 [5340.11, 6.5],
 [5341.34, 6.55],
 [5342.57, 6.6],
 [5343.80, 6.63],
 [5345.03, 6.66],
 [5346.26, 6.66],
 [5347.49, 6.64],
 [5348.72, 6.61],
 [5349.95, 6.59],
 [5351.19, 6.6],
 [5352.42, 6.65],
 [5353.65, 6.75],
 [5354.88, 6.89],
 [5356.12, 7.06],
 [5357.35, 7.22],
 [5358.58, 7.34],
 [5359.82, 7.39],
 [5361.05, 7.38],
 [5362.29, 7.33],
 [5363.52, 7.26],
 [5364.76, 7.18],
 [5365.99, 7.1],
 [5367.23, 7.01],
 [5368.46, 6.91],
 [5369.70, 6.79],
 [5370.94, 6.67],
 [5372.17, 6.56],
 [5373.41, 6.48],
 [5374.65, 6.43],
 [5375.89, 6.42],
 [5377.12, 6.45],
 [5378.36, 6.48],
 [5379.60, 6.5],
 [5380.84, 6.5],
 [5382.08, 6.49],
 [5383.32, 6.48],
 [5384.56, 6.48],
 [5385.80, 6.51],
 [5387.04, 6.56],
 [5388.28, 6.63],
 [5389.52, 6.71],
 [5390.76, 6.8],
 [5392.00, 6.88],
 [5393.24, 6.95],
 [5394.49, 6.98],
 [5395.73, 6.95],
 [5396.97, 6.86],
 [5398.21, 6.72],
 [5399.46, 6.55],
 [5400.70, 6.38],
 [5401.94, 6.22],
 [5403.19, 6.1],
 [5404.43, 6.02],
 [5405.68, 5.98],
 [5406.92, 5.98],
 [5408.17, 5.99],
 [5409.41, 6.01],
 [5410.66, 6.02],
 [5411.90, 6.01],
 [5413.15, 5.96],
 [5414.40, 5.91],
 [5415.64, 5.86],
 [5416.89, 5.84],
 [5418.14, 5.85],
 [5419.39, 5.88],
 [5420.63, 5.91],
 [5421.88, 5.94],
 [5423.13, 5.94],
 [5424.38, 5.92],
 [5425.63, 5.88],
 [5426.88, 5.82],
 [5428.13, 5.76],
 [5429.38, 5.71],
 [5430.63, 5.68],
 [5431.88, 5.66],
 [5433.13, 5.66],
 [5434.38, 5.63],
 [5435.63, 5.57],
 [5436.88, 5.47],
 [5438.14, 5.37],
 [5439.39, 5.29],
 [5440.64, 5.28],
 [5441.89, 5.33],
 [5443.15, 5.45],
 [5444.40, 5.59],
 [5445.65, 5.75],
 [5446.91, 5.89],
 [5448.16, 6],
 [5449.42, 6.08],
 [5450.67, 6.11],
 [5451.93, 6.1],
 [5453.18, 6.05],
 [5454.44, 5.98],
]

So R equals 1.36 angstrom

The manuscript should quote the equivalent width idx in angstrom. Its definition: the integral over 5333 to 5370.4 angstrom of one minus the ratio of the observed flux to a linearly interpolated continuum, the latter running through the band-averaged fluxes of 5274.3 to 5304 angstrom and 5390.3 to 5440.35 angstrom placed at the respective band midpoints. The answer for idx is -1.3 angstrom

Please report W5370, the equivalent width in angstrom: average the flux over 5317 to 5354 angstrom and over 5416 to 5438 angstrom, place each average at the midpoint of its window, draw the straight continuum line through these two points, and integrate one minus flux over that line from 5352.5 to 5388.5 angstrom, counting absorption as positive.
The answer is -3.86 angstrom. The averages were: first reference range 6.38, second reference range 5.76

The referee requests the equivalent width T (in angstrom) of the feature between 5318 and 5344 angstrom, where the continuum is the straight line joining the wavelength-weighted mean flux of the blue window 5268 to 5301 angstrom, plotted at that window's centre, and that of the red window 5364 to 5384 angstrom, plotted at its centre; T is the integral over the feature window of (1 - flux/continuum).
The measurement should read 2.2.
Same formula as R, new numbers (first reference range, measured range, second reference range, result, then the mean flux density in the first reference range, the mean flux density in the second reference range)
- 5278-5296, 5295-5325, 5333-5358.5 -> -0.25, 7.16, 6.61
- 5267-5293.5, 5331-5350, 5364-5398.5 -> 1.09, 6.97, 6.7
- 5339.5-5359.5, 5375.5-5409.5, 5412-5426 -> -1.45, 6.76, 5.9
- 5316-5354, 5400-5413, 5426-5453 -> -0.35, 6.39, 5.69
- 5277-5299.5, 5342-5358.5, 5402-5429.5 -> -0.54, 7.12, 5.93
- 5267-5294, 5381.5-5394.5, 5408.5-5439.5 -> -1.24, 6.97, 5.79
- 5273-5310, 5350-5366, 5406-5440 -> -1.55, 7.11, 5.8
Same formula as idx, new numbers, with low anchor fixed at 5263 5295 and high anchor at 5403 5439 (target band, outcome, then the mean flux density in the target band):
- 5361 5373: -1.4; 6.99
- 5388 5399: -1.4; 6.83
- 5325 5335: 0.9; 5.92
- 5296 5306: -0.5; 7.09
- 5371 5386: -0.8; 6.49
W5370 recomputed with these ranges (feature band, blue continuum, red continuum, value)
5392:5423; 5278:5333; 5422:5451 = -1.3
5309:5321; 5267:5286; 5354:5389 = -0.4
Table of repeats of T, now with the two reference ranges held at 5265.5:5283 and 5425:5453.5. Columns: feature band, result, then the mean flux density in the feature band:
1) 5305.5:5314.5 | -1.07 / 7.33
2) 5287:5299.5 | -0.86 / 7.12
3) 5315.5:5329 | 0.16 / 6.4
